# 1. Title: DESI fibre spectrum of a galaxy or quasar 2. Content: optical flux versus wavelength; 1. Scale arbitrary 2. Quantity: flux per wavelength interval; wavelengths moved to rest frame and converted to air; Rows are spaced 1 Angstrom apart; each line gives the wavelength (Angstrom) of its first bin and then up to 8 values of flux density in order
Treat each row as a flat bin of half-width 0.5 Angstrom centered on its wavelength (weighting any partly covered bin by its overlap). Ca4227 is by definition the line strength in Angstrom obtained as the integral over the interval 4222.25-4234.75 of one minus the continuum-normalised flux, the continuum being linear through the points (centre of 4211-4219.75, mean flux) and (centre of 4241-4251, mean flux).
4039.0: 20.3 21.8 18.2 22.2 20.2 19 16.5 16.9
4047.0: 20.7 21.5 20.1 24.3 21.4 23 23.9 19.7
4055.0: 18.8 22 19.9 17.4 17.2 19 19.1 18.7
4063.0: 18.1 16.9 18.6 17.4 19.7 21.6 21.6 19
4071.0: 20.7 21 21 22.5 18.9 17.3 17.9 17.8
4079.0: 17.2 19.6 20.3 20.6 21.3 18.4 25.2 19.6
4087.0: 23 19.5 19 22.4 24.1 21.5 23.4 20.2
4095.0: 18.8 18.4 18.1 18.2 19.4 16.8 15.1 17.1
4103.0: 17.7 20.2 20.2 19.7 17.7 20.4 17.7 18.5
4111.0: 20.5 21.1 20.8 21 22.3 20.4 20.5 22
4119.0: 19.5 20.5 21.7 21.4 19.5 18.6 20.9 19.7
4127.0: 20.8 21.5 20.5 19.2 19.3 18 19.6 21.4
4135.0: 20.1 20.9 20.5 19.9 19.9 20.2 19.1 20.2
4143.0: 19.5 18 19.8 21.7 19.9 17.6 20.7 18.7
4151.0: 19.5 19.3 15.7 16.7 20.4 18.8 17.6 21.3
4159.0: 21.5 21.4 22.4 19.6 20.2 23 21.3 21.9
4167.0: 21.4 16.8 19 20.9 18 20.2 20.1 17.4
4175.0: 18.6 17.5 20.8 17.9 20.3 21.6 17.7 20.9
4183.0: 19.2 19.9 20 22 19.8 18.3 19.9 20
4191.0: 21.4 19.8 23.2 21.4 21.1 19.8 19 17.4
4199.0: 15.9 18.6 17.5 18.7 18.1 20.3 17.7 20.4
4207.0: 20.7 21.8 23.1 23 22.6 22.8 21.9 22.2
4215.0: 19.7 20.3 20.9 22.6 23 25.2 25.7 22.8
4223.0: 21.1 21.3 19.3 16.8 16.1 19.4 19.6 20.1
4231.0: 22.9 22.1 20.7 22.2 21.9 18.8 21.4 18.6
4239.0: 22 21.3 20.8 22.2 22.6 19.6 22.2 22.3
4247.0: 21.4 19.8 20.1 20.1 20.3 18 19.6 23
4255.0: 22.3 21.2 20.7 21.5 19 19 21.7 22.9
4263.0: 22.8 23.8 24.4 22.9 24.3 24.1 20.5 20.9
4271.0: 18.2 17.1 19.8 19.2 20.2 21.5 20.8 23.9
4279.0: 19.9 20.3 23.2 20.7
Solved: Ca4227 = 0.75 Angstrom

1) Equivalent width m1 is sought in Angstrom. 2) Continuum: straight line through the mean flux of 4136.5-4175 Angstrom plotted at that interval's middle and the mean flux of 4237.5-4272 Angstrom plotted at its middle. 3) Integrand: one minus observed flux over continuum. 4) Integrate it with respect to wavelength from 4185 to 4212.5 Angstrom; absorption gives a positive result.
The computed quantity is 0.3 Angstrom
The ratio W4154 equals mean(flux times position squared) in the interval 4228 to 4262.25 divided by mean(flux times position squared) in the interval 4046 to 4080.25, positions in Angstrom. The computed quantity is 1.15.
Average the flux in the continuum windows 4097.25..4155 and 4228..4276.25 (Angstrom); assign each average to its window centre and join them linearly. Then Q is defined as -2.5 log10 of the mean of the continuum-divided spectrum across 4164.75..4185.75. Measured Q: 0.031 mag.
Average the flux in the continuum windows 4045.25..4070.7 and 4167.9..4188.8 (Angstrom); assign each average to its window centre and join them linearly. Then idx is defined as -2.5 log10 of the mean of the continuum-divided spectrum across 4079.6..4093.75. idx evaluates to -0.08 mag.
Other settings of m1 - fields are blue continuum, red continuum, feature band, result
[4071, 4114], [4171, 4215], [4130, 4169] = 0.12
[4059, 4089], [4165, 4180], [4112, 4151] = -1.20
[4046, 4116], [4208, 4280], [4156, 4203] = 1.98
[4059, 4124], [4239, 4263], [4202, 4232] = -0.47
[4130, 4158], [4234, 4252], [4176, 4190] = 0.13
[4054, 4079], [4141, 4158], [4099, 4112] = 0.37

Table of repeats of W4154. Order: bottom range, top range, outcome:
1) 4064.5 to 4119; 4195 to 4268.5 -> 1.13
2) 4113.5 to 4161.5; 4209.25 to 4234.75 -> 1.11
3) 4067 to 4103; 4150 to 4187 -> 1.03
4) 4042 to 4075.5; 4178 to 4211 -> 1.07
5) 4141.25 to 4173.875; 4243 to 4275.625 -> 1.12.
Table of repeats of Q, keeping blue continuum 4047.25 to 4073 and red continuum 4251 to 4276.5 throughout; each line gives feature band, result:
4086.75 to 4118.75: 0.02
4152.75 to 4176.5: 0.05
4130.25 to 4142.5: 0.03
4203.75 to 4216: -0.03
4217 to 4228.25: -0.02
